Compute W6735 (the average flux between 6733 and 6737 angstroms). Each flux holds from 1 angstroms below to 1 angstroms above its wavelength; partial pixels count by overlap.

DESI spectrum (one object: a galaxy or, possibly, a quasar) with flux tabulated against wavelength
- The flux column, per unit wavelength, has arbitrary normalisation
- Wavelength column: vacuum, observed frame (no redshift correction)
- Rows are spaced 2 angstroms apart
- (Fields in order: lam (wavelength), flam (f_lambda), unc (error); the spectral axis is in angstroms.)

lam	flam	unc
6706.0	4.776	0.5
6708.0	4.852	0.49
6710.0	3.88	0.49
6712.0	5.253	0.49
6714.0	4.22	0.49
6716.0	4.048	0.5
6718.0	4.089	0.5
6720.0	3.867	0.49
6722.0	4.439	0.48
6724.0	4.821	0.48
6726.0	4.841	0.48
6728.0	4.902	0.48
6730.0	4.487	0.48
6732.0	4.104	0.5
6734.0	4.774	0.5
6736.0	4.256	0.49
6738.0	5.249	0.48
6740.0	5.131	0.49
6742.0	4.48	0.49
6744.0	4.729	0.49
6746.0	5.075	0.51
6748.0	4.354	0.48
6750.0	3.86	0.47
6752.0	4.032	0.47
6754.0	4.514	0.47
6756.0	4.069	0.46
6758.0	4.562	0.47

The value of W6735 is 4.52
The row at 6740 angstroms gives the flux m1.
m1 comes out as 5.131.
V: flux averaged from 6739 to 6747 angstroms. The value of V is 4.85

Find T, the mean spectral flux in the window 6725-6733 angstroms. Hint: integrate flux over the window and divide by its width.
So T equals 4.58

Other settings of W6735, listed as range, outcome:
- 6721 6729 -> 4.75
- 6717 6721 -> 3.98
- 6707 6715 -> 4.55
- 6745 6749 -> 4.71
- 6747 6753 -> 4.08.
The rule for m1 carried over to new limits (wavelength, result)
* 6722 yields 4.439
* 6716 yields 4.048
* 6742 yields 4.48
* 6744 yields 4.729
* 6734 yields 4.774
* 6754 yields 4.514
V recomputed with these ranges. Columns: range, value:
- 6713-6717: 4.13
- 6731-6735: 4.44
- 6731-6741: 4.7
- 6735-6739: 4.75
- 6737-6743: 4.95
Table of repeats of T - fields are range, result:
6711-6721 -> 4.3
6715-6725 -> 4.25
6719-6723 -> 4.15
